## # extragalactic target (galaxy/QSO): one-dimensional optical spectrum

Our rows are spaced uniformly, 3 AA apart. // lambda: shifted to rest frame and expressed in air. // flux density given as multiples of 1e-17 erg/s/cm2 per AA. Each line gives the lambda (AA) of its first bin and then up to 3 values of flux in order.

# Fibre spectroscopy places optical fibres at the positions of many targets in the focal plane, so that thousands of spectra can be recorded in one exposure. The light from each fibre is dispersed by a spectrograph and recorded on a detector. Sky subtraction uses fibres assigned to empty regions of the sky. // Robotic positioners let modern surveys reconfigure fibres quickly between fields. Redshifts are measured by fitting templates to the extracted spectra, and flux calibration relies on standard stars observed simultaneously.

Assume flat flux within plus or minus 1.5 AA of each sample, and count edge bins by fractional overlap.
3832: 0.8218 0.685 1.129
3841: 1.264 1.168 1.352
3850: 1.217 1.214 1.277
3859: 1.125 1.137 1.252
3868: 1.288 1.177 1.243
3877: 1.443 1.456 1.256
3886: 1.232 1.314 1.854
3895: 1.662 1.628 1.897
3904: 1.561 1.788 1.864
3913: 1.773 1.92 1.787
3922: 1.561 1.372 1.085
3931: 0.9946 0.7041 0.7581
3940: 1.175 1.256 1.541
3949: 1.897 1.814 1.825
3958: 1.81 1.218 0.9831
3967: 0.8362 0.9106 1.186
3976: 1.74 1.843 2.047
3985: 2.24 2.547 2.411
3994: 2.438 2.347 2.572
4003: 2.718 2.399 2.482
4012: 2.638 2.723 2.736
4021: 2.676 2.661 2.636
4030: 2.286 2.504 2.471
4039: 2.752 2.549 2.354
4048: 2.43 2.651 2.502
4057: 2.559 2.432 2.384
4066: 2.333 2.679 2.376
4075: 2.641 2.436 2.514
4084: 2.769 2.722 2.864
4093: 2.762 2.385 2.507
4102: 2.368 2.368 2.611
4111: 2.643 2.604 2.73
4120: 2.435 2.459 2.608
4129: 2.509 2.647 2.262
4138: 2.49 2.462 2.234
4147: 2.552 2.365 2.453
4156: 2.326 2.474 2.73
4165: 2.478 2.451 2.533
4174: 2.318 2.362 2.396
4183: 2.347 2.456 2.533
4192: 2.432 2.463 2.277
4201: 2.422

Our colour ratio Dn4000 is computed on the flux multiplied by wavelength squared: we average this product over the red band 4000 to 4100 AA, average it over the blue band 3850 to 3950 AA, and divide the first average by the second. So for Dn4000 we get 2.0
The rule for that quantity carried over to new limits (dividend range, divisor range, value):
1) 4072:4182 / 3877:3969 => 1.91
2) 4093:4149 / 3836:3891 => 2.27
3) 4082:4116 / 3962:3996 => 1.58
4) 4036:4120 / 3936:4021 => 1.39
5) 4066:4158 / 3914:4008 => 1.61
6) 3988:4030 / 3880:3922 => 1.64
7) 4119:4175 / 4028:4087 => 1.02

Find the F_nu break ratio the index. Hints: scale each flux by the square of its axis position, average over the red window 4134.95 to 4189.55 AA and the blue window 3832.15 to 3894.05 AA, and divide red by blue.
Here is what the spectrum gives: 2.26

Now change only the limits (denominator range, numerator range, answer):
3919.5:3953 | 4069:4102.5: 2.15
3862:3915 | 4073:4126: 1.90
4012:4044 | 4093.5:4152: 1.00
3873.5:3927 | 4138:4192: 1.75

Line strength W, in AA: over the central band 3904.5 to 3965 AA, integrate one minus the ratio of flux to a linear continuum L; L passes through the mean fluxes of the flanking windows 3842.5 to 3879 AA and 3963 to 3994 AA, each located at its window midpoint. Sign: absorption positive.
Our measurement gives 3.0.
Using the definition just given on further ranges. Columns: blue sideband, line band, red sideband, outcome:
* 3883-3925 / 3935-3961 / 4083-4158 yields 5.1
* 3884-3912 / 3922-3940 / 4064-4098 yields 7.6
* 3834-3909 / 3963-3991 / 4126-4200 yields 1.8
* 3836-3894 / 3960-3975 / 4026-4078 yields 7.0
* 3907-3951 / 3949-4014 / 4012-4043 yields 3.7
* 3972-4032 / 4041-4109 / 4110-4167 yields -2.5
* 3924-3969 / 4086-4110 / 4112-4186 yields -4.5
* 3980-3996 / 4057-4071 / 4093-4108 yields -0.3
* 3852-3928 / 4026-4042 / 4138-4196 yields -4.4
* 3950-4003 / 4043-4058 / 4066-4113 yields -1.2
